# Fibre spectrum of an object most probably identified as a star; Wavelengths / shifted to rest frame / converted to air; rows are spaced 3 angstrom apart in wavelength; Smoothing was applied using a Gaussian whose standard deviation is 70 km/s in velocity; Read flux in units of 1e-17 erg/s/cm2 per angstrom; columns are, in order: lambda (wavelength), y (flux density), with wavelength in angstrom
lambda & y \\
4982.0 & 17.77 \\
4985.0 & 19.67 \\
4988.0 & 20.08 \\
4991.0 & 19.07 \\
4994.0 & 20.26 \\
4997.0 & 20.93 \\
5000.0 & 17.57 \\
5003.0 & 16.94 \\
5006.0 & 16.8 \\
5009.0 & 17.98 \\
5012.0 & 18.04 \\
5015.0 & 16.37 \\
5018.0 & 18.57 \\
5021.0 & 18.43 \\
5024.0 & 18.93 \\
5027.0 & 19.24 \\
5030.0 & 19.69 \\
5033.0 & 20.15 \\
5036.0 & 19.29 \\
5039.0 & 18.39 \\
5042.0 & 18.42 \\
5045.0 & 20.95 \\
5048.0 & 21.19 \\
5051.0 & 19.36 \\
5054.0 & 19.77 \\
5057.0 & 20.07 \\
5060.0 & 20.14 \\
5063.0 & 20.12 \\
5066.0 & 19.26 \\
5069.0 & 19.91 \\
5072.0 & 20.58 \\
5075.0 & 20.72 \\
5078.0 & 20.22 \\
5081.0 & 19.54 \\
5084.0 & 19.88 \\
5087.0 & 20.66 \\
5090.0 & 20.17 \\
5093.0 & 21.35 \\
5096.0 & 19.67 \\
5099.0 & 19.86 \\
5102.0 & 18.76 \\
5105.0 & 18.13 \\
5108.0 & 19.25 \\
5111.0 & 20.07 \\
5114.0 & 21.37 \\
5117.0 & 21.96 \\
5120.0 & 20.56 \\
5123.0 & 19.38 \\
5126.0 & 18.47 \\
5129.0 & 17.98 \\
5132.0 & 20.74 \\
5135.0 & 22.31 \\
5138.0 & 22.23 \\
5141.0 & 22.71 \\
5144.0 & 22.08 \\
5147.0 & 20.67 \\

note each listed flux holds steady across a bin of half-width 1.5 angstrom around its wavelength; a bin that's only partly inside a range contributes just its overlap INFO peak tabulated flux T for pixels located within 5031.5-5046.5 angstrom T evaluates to 20.95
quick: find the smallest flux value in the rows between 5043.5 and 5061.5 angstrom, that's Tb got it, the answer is 19.36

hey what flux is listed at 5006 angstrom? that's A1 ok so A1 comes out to 16.8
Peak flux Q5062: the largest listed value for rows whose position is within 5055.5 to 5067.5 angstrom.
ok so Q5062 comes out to 20.14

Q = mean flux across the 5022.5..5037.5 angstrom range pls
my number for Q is 19.5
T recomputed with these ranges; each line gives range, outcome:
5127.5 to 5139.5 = 22.31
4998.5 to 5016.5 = 18.04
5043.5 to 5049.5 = 21.19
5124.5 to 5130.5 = 18.47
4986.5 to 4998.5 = 20.93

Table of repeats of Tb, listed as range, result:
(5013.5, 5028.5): 16.37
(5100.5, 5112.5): 18.13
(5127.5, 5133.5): 17.98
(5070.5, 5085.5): 19.54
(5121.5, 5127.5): 18.47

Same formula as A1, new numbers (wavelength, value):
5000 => 17.57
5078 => 20.22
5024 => 18.93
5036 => 19.29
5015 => 16.37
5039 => 18.39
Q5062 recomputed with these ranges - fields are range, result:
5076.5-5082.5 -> 20.22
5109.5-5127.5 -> 21.96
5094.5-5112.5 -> 20.07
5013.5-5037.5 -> 20.15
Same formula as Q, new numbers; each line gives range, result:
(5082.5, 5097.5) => 20.3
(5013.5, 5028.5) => 18.3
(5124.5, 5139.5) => 20.3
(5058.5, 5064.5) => 20.1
